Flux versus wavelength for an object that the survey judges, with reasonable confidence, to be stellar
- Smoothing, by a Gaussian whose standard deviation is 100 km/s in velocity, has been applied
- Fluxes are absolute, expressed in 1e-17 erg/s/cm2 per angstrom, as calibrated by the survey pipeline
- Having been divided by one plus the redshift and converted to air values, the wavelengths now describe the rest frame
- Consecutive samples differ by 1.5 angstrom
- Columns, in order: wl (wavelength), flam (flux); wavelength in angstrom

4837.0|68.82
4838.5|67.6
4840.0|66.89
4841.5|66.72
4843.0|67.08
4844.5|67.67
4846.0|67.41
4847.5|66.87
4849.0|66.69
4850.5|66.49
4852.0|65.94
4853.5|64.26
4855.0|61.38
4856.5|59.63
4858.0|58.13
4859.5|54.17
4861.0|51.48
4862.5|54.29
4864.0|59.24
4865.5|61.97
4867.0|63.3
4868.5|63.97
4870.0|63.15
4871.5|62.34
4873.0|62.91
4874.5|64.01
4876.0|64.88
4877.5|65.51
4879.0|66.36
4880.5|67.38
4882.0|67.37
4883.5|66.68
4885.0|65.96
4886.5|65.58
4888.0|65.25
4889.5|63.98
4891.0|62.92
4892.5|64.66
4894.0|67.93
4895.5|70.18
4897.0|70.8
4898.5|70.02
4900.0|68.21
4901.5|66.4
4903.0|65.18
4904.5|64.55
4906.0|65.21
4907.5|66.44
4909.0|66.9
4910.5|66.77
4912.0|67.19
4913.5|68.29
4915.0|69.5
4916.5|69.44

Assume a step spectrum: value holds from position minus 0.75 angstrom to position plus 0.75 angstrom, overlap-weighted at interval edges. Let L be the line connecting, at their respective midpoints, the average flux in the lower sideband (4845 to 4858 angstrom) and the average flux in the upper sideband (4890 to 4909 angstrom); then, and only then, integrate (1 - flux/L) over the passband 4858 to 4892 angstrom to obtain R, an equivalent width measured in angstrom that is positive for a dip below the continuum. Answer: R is 1.5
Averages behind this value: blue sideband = 64.5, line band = 62.8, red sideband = 66.8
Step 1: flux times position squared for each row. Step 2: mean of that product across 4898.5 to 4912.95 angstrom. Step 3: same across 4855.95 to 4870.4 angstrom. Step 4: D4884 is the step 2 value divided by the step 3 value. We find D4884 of 1.15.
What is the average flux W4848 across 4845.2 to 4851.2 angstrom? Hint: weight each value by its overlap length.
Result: 66.9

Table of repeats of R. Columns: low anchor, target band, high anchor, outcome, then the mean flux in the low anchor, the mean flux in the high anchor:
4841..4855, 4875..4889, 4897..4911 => 0.1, 66.3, 66.9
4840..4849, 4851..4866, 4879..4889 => 1.7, 67.1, 66.3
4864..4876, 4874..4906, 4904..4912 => -0.9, 63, 66.1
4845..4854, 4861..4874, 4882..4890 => 1.0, 66.4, 65.7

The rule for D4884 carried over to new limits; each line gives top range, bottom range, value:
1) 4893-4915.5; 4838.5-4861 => 1.08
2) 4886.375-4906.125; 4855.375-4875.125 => 1.13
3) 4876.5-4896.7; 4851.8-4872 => 1.11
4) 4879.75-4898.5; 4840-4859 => 1.05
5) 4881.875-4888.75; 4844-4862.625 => 1.08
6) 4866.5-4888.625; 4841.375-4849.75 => 0.98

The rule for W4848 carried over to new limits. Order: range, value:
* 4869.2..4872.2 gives 62.8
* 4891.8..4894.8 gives 66.4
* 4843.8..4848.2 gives 67.3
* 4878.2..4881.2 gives 66.8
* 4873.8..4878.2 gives 64.8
